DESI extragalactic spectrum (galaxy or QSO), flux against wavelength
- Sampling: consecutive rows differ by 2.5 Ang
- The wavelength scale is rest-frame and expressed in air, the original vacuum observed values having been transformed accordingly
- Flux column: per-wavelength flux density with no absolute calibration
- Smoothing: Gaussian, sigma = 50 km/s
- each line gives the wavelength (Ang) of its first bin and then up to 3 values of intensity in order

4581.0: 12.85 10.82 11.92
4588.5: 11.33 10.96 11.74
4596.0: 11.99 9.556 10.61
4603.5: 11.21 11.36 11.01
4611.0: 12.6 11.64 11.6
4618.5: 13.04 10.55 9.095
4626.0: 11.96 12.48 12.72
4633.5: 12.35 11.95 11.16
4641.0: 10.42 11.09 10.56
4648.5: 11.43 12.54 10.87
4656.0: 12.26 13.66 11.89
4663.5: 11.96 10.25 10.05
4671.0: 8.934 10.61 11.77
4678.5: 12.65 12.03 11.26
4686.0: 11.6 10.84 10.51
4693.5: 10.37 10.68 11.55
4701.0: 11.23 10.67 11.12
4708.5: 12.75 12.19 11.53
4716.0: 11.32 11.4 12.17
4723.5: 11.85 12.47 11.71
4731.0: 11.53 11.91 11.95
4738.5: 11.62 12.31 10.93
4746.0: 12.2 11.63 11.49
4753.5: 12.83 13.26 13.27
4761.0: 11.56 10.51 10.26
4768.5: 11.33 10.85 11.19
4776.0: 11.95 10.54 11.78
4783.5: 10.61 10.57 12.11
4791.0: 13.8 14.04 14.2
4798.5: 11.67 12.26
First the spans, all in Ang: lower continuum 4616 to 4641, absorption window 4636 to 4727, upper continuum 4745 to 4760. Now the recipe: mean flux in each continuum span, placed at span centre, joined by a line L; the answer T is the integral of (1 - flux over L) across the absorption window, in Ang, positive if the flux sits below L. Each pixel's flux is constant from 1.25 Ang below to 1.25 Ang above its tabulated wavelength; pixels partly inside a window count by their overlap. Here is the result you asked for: 4.5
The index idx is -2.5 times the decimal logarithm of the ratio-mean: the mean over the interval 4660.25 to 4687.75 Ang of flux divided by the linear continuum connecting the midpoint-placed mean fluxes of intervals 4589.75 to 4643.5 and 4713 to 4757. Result 0.05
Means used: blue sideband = 11.4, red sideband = 11.9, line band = 11.2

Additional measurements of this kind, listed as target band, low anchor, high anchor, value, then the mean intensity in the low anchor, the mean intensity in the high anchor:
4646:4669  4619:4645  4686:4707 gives -0.04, 11.4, 10.9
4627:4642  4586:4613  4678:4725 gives -0.05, 11.3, 11.4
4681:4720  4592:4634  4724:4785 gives 0.03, 11.5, 11.7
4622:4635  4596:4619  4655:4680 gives -0.03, 11.4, 11.4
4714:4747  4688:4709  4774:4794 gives -0.04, 11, 11.8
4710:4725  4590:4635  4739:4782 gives -0.01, 11.5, 11.6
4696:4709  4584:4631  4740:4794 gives 0.03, 11.4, 11.7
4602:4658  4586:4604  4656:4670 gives -0.02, 11.1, 11.6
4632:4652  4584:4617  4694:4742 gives 0.00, 11.3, 11.7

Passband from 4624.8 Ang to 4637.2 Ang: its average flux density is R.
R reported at 12.3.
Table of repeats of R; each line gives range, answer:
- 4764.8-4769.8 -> 10.8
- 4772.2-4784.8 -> 11.2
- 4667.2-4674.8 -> 9.88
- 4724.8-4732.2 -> 11.9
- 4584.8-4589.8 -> 11.6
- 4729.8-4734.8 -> 11.7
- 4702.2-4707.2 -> 10.9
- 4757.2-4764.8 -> 11.8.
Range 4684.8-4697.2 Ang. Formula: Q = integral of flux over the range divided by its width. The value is 10.8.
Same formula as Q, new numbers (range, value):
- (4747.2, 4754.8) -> 12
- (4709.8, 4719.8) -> 11.6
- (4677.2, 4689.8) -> 11.7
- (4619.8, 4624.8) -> 9.84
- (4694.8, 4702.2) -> 11.2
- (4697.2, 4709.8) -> 11.5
